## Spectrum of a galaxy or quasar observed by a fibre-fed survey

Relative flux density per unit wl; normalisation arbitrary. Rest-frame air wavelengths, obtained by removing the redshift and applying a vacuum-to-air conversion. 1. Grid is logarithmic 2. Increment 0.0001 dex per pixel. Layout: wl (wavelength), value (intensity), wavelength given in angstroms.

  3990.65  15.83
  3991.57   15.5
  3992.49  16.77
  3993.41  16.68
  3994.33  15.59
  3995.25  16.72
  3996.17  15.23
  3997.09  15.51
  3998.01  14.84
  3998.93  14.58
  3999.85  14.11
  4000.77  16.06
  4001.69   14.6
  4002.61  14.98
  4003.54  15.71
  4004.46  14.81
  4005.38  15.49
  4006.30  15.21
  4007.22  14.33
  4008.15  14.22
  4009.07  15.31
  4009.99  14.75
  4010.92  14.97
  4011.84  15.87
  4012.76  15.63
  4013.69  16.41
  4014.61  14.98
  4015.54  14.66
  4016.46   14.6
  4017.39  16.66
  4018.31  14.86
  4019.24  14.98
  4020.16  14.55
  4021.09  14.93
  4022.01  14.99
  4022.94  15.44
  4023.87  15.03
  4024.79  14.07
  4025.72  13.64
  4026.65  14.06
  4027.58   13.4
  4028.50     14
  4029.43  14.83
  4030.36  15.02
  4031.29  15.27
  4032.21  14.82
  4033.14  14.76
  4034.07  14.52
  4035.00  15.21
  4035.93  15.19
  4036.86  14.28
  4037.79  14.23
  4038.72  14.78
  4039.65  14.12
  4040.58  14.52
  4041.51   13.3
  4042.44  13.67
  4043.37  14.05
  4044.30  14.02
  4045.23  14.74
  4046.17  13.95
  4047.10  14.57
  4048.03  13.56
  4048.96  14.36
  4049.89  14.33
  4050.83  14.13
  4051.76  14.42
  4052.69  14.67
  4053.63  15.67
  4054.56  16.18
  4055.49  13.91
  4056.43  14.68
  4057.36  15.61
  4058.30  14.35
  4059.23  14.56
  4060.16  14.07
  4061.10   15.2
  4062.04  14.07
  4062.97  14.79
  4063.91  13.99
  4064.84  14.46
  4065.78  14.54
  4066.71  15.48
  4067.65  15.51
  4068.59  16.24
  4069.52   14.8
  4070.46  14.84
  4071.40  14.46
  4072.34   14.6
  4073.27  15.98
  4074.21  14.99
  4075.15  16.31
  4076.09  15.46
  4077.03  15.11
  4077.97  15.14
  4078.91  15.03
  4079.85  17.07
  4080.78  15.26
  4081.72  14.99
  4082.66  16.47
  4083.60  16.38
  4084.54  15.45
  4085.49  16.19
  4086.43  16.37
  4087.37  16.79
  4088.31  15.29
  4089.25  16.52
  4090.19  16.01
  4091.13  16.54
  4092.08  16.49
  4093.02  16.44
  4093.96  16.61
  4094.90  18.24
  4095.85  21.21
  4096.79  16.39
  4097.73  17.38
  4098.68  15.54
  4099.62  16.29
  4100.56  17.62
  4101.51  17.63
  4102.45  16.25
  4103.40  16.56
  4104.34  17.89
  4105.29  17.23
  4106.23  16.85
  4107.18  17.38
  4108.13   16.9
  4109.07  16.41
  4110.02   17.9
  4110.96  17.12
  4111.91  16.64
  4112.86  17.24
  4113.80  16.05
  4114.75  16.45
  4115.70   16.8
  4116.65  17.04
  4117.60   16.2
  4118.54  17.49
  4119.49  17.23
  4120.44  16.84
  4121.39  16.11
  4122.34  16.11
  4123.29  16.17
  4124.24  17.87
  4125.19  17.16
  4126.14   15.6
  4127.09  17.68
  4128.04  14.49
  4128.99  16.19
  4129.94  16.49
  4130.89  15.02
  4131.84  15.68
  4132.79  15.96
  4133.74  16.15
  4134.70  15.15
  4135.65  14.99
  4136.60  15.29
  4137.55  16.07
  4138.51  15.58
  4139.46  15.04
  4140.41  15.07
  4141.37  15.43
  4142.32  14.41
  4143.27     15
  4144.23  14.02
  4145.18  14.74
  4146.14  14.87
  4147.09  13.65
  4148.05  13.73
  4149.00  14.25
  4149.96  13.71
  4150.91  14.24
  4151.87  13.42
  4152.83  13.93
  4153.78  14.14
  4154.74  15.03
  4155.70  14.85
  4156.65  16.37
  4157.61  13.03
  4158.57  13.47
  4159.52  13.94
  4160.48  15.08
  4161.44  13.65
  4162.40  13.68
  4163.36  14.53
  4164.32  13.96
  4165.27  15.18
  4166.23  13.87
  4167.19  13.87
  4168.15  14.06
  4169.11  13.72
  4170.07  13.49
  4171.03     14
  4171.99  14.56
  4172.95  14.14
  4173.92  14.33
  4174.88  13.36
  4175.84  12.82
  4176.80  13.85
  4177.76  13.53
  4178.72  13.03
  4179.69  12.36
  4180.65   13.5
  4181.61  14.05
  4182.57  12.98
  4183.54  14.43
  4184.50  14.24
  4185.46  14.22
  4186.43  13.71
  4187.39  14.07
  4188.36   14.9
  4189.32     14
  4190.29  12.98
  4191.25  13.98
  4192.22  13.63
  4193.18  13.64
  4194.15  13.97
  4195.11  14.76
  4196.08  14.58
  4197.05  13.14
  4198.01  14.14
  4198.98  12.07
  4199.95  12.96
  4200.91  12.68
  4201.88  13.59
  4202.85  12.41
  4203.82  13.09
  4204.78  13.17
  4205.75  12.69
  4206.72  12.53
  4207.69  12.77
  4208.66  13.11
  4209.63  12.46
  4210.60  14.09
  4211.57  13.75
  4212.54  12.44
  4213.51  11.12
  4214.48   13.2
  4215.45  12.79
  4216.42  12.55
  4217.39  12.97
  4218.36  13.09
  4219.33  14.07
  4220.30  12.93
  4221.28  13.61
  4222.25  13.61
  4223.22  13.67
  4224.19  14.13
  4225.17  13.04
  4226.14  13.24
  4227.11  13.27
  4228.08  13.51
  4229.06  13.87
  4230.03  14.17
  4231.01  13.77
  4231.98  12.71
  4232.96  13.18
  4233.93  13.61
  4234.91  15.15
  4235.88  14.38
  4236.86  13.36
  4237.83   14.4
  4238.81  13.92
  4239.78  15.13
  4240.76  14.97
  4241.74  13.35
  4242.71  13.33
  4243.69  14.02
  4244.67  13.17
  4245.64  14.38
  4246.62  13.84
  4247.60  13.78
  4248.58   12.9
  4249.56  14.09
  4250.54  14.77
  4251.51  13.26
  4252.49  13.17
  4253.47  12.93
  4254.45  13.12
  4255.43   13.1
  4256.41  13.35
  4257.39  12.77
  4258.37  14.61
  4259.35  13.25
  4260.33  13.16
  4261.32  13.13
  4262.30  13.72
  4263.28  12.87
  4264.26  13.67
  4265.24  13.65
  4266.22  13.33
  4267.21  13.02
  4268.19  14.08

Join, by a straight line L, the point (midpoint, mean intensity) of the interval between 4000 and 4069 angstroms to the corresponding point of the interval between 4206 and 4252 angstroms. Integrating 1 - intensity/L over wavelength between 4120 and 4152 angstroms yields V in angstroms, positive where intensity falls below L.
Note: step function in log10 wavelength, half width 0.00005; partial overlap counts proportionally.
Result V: -2.9 angstroms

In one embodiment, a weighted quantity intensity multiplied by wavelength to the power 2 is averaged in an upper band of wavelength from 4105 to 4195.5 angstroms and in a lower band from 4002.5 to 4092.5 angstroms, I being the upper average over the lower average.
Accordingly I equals 1.05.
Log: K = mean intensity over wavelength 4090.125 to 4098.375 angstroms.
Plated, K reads 17.3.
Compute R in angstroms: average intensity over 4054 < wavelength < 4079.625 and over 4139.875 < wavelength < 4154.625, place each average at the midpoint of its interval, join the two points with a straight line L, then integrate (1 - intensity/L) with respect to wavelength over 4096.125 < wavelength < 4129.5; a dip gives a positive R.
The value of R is -4.96 angstroms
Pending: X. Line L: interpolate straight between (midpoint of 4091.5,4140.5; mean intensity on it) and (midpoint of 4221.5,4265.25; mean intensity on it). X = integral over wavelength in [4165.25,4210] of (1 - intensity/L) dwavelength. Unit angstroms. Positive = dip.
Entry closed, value 4.1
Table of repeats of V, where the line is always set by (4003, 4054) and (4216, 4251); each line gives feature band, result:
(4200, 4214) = 1.0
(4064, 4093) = -2.3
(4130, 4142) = -1.1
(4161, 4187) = 0.3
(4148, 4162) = -0.1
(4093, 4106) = -2.6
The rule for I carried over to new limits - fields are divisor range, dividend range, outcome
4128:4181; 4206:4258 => 0.97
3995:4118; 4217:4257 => 0.97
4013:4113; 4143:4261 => 0.95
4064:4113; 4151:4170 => 0.90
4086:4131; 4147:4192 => 0.86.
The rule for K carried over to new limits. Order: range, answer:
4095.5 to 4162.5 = 15.8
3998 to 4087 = 14.9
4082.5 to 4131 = 16.7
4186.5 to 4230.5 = 13.3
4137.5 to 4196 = 14.1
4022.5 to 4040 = 14.6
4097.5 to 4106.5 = 16.9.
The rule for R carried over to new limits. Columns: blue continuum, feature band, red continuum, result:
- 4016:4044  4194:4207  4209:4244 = 0.4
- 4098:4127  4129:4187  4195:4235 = 3.4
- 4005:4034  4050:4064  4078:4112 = 1.0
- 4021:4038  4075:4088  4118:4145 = -0.5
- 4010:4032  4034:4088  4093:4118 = 3.4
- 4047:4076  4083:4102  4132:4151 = -2.4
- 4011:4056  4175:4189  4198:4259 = 0.0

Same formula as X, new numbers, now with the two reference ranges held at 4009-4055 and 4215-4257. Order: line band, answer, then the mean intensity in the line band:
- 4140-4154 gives -0.2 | 14.3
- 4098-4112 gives -2.6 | 17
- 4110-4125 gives -2.7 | 16.8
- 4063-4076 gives -0.5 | 15.1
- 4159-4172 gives -0.1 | 14.1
